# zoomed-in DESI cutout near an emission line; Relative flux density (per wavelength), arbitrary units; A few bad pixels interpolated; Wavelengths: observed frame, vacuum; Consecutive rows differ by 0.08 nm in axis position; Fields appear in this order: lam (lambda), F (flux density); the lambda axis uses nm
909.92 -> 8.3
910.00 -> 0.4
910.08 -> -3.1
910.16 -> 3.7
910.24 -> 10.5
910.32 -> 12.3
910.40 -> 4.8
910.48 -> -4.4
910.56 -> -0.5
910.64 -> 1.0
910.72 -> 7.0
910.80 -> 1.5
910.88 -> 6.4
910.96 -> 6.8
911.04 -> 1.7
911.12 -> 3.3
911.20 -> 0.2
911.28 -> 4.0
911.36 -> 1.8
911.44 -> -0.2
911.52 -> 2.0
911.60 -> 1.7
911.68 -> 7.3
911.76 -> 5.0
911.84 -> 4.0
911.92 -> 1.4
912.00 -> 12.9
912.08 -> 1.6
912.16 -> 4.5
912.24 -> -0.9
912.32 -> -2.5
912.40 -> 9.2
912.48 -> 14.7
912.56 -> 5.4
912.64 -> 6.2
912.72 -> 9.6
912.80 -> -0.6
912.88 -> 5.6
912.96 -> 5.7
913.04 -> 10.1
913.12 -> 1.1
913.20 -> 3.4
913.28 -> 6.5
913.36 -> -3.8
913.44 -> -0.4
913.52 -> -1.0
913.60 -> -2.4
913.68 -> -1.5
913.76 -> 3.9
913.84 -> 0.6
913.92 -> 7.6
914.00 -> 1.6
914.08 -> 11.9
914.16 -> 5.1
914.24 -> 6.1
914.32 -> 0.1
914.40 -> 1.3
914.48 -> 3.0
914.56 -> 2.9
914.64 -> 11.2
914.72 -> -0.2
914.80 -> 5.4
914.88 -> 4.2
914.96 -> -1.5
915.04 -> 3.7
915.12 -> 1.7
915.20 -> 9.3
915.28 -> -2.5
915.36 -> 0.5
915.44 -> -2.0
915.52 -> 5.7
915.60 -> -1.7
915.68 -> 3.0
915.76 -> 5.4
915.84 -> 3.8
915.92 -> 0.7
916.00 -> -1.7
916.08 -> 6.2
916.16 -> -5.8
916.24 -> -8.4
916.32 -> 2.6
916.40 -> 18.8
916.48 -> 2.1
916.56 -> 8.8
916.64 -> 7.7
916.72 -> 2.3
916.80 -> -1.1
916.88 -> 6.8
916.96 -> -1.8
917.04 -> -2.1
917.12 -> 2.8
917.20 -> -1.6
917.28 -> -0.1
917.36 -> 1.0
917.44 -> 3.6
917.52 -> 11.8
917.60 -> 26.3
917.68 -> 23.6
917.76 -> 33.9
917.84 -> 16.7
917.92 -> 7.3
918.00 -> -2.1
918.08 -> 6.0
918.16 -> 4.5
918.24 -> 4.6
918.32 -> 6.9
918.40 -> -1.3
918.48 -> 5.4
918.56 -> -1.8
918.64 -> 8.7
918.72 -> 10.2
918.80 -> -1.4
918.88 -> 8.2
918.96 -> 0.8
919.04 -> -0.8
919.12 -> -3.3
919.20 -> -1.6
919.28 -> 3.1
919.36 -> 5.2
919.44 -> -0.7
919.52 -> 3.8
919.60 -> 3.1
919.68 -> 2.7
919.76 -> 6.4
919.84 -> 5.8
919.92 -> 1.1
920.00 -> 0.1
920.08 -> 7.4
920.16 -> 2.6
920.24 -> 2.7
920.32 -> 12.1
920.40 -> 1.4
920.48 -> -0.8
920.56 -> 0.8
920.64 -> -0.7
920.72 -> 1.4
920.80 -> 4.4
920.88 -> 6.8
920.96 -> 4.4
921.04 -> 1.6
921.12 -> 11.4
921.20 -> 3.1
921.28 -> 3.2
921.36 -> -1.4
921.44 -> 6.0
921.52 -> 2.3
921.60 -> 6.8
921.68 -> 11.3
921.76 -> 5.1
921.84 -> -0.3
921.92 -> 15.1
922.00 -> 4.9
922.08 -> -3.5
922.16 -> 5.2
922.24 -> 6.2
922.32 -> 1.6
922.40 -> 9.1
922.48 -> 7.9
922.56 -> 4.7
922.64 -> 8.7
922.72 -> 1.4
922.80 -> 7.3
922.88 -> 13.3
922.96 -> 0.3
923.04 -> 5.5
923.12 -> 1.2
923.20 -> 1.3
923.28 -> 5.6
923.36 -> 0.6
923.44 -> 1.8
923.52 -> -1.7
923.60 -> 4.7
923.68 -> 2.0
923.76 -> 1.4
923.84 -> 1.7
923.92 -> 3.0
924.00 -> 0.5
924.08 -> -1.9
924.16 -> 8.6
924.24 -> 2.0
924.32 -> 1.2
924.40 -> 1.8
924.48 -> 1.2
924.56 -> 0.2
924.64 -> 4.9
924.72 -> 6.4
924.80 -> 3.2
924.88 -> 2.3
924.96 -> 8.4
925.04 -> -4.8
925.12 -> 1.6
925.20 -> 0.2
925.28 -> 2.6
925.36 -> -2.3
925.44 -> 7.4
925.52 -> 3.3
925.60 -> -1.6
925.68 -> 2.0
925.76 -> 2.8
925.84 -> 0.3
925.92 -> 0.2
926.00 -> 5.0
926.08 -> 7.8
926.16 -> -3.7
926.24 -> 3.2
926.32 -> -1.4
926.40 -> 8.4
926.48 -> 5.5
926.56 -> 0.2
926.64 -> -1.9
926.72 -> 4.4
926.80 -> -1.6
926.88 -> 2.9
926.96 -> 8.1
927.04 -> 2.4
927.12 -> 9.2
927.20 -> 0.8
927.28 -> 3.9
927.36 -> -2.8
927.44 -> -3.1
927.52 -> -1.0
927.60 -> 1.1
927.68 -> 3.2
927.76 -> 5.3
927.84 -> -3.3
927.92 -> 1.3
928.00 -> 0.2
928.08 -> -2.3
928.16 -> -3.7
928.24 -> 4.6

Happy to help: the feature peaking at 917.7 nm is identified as Hbeta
